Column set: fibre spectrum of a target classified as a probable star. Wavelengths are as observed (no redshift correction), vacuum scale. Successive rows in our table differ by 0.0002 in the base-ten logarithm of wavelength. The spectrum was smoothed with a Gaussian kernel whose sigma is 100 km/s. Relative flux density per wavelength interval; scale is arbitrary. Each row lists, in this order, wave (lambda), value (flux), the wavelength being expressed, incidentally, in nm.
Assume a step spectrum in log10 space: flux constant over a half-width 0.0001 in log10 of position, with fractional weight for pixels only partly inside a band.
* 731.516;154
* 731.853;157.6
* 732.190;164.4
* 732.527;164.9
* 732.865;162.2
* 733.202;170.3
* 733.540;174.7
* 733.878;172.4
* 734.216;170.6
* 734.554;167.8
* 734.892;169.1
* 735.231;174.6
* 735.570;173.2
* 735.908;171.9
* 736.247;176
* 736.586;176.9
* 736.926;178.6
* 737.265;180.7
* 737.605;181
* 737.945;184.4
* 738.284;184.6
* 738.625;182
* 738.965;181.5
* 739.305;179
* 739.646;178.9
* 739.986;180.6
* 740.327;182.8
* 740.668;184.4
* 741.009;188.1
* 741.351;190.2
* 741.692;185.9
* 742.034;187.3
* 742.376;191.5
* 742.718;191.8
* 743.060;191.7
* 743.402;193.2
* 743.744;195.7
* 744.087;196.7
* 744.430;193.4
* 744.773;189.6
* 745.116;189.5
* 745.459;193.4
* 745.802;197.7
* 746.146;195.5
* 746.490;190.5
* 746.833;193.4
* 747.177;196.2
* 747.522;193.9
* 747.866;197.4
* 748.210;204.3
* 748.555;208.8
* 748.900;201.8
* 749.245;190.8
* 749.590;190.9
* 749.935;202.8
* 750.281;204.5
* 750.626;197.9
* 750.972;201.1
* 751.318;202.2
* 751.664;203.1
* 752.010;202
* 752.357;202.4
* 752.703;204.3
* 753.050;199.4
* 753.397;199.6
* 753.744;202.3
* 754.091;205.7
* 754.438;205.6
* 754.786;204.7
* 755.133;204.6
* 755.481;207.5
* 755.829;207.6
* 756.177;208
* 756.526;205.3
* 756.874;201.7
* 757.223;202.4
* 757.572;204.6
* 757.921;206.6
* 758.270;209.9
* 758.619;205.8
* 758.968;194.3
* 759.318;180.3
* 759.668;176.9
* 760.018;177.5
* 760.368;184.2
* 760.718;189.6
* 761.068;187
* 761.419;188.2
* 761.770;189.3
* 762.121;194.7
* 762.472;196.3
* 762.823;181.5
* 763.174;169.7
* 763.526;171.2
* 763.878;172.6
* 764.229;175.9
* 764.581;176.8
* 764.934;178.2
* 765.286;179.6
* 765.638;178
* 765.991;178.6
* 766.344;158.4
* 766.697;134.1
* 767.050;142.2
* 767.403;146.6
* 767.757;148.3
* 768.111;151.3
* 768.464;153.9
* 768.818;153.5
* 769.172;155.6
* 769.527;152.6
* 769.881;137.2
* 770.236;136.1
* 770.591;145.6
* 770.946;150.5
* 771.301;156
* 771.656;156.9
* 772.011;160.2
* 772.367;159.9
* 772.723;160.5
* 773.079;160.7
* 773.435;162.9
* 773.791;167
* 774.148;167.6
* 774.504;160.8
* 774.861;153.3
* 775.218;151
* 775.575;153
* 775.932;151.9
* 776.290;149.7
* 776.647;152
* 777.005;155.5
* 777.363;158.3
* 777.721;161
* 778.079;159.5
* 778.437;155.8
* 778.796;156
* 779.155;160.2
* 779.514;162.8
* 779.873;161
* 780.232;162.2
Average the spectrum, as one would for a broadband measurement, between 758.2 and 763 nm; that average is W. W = 189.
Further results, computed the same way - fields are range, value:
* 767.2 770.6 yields 148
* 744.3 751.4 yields 197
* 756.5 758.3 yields 205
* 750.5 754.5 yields 202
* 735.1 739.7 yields 179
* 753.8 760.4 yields 200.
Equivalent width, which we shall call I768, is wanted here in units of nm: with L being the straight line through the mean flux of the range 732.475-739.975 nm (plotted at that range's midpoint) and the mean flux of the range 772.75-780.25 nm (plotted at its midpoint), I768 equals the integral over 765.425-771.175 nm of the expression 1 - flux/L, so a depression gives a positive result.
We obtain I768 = 0.36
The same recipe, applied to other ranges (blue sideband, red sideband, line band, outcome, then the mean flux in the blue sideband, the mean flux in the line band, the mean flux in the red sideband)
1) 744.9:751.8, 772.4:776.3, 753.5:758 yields -0.45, 198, 205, 158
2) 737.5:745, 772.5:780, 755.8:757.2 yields -0.25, 187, 205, 158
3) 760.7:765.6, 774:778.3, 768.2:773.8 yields 0.41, 182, 154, 156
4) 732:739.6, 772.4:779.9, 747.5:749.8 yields -0.40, 175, 199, 158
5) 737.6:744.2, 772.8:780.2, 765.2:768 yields 0.15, 187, 157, 158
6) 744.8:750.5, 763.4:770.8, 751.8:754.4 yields -0.23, 197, 202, 158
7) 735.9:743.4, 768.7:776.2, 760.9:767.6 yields -0.47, 184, 173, 155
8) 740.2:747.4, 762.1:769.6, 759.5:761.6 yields -0.15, 191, 184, 165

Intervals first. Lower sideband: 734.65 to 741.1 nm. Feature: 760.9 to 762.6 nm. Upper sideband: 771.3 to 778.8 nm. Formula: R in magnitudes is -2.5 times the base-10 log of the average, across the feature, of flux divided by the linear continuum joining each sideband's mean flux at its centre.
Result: -0.16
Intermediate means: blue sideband 179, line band 191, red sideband 158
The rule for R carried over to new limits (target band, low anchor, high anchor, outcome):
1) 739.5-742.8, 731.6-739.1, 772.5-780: -0.09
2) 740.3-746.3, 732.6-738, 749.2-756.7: -0.03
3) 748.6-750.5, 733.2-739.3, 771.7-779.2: -0.17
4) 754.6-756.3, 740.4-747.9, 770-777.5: -0.16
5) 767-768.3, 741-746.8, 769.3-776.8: 0.10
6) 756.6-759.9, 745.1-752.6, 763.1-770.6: -0.12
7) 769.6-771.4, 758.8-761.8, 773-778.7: 0.15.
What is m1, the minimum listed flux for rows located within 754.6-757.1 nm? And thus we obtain 201.7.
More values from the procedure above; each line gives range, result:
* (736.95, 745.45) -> 178.9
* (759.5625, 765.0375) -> 169.7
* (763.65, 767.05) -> 134.1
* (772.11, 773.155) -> 159.9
